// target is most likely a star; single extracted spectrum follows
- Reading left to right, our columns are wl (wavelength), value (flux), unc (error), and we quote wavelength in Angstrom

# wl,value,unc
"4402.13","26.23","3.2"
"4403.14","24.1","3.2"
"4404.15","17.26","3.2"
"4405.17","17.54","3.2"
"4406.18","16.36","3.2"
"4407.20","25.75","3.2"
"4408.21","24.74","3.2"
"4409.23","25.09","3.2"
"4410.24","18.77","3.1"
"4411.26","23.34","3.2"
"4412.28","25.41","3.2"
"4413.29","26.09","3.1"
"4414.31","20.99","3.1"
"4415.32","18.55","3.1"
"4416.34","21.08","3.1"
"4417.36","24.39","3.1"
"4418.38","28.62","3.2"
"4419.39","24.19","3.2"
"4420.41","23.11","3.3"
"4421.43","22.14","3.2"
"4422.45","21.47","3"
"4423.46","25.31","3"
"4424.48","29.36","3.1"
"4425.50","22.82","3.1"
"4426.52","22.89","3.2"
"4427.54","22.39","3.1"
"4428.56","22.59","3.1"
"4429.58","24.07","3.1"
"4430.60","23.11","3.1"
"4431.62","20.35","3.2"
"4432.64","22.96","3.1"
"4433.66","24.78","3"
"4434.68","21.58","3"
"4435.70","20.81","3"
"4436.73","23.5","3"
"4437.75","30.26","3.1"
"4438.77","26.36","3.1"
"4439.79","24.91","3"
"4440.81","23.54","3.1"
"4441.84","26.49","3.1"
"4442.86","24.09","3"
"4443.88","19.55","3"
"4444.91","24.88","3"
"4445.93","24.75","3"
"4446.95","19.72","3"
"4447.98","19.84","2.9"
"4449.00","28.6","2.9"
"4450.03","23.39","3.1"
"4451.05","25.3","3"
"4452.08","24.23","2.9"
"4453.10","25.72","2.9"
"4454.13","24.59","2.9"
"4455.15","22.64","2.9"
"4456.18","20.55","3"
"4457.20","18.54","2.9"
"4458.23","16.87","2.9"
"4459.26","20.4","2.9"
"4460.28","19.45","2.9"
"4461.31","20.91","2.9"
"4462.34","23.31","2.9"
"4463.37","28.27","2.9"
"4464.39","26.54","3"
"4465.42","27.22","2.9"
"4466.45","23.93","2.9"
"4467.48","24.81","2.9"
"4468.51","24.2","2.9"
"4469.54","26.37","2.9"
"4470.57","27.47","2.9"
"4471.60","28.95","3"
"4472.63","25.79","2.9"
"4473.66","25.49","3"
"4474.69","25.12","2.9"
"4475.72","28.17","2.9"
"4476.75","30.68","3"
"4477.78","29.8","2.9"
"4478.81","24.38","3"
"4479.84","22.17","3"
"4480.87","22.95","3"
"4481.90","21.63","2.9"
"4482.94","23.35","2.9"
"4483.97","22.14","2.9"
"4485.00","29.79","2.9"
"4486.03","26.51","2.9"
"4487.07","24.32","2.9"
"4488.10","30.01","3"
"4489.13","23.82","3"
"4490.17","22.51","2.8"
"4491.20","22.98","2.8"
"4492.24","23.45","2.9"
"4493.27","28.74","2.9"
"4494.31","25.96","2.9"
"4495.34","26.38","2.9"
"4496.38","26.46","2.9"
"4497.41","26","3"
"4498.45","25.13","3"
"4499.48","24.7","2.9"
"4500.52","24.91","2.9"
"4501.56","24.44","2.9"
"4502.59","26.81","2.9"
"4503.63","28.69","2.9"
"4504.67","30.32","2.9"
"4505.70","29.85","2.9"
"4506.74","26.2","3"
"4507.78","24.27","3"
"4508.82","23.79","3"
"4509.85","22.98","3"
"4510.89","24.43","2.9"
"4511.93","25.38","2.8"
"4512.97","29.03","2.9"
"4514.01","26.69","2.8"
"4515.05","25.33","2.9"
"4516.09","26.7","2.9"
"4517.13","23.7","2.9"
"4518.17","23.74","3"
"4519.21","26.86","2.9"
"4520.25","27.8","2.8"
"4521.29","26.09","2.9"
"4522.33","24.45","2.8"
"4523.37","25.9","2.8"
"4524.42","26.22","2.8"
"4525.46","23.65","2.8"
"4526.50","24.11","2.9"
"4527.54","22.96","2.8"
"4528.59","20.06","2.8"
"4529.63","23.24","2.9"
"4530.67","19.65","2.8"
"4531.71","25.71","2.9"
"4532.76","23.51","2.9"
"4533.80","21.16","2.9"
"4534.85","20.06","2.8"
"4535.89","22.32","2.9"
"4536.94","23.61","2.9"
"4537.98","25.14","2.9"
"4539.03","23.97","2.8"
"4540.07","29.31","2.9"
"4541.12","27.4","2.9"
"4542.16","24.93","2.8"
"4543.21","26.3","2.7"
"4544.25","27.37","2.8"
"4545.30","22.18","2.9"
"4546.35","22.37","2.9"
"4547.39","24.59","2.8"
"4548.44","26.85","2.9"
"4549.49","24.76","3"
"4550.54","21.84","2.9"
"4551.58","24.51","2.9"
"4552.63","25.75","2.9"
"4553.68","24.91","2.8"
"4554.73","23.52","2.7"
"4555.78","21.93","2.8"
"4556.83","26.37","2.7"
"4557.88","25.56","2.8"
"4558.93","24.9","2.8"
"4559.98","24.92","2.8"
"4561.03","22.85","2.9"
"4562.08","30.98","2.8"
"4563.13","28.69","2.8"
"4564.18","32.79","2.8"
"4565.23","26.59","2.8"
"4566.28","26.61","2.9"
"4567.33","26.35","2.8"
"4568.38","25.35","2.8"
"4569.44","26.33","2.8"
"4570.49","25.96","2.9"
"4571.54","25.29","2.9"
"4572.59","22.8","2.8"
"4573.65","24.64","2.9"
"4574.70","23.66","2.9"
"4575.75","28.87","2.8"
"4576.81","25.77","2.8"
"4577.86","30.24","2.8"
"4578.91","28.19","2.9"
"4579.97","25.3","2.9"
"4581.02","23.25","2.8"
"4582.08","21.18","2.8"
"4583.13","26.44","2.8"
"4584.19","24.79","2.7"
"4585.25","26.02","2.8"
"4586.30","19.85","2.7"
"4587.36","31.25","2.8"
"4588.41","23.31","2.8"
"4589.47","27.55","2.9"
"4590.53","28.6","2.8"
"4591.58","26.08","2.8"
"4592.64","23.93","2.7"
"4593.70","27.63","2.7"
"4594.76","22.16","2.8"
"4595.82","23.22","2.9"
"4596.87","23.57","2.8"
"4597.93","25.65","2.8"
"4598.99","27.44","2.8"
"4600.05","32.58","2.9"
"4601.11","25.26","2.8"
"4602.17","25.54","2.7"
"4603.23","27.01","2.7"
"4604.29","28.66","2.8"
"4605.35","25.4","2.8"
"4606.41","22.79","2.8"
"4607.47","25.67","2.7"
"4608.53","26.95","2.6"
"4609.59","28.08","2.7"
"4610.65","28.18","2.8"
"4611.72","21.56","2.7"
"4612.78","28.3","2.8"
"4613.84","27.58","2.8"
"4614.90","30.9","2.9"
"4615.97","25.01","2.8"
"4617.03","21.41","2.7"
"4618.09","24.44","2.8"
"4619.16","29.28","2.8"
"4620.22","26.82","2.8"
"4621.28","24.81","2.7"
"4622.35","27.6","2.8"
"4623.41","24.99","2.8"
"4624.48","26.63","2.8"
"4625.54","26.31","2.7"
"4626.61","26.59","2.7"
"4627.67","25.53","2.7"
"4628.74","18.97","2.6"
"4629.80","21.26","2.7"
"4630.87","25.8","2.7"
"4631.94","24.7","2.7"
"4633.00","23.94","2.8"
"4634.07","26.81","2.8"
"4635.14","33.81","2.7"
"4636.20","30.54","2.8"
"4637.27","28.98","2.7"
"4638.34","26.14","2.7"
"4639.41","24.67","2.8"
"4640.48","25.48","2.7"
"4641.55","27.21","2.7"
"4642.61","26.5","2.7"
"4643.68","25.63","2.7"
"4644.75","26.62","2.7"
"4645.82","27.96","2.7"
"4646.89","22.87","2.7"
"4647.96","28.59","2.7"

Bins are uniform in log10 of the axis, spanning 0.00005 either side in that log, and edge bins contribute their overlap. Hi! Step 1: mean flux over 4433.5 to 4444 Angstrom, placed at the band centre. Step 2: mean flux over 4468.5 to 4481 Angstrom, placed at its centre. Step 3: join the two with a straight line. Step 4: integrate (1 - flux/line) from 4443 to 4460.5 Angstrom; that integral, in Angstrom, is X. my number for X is 1.9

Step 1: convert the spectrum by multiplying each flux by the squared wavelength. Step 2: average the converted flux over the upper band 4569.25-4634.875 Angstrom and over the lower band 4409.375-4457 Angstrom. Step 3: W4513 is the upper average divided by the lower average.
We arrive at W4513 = 1.2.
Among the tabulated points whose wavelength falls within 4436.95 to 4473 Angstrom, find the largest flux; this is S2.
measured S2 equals 30.26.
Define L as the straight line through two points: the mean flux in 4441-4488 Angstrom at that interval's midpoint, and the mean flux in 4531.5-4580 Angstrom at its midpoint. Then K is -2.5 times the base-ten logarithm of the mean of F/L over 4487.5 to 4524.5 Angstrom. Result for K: -0.04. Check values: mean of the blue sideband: 24.4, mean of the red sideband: 25.4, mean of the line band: 25.8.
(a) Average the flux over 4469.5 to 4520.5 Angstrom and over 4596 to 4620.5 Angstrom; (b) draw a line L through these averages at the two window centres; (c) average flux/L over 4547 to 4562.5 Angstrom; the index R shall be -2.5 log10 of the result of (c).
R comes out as 0.053 mag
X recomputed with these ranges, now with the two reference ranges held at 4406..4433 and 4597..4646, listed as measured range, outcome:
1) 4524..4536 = 1.1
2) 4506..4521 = -0.5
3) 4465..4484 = -1.2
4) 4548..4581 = -0.5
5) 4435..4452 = -0.3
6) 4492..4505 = -1.0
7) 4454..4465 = 0.9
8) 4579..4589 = 0.4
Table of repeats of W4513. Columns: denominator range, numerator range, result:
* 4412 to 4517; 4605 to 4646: 1.14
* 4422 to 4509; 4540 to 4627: 1.11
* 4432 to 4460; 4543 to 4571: 1.16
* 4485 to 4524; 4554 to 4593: 1.03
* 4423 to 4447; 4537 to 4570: 1.13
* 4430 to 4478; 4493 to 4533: 1.08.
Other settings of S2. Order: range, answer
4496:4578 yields 32.79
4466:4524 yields 30.68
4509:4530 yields 29.03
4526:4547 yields 29.31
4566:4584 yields 30.24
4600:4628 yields 32.58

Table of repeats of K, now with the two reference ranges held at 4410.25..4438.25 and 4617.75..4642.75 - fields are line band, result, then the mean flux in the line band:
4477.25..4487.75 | -0.03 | 24.8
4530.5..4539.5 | 0.09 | 22.9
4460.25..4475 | -0.06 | 25.4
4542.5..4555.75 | 0.03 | 24.5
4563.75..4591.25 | -0.02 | 26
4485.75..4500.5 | -0.05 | 25.5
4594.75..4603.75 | -0.01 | 26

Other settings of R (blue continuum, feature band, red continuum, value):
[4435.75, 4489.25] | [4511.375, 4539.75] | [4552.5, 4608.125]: 0.04 mag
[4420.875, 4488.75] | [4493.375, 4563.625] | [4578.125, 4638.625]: 0.00 mag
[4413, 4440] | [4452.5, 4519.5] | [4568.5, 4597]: -0.04 mag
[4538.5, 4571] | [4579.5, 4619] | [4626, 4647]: 0.01 mag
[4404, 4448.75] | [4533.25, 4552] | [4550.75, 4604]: 0.04 mag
